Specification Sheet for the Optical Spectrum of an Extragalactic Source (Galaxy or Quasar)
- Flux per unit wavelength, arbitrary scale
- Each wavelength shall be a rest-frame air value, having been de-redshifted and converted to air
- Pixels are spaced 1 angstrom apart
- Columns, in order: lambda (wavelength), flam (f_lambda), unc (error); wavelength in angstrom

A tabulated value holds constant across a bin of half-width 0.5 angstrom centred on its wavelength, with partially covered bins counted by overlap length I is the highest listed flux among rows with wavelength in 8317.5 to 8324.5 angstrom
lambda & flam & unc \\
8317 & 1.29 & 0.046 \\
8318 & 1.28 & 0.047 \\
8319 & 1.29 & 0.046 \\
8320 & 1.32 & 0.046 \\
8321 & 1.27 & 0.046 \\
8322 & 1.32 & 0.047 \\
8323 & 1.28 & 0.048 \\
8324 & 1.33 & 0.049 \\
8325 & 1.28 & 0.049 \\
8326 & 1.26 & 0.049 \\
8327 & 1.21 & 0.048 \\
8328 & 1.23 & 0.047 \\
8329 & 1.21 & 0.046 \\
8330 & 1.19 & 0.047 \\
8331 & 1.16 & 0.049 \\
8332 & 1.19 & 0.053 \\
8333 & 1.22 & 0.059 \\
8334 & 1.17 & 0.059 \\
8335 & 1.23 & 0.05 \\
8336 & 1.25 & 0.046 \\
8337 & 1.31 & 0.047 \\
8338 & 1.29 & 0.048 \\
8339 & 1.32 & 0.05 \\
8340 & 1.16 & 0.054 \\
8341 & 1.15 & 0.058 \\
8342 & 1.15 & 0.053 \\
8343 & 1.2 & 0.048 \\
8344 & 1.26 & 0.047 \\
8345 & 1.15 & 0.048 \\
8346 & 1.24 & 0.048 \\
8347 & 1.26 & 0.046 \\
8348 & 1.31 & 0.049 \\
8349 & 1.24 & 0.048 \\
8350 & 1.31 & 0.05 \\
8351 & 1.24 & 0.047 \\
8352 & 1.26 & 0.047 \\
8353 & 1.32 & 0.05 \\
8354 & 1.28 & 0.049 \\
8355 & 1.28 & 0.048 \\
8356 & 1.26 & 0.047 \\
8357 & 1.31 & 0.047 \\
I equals 1.33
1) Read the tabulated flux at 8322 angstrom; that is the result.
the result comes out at 1.32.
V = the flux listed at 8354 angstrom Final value 1.28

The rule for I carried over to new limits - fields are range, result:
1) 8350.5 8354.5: 1.32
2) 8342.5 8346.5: 1.26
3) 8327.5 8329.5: 1.23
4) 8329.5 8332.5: 1.19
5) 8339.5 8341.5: 1.16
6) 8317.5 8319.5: 1.29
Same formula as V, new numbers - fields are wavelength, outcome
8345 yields 1.15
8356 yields 1.26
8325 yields 1.28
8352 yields 1.26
